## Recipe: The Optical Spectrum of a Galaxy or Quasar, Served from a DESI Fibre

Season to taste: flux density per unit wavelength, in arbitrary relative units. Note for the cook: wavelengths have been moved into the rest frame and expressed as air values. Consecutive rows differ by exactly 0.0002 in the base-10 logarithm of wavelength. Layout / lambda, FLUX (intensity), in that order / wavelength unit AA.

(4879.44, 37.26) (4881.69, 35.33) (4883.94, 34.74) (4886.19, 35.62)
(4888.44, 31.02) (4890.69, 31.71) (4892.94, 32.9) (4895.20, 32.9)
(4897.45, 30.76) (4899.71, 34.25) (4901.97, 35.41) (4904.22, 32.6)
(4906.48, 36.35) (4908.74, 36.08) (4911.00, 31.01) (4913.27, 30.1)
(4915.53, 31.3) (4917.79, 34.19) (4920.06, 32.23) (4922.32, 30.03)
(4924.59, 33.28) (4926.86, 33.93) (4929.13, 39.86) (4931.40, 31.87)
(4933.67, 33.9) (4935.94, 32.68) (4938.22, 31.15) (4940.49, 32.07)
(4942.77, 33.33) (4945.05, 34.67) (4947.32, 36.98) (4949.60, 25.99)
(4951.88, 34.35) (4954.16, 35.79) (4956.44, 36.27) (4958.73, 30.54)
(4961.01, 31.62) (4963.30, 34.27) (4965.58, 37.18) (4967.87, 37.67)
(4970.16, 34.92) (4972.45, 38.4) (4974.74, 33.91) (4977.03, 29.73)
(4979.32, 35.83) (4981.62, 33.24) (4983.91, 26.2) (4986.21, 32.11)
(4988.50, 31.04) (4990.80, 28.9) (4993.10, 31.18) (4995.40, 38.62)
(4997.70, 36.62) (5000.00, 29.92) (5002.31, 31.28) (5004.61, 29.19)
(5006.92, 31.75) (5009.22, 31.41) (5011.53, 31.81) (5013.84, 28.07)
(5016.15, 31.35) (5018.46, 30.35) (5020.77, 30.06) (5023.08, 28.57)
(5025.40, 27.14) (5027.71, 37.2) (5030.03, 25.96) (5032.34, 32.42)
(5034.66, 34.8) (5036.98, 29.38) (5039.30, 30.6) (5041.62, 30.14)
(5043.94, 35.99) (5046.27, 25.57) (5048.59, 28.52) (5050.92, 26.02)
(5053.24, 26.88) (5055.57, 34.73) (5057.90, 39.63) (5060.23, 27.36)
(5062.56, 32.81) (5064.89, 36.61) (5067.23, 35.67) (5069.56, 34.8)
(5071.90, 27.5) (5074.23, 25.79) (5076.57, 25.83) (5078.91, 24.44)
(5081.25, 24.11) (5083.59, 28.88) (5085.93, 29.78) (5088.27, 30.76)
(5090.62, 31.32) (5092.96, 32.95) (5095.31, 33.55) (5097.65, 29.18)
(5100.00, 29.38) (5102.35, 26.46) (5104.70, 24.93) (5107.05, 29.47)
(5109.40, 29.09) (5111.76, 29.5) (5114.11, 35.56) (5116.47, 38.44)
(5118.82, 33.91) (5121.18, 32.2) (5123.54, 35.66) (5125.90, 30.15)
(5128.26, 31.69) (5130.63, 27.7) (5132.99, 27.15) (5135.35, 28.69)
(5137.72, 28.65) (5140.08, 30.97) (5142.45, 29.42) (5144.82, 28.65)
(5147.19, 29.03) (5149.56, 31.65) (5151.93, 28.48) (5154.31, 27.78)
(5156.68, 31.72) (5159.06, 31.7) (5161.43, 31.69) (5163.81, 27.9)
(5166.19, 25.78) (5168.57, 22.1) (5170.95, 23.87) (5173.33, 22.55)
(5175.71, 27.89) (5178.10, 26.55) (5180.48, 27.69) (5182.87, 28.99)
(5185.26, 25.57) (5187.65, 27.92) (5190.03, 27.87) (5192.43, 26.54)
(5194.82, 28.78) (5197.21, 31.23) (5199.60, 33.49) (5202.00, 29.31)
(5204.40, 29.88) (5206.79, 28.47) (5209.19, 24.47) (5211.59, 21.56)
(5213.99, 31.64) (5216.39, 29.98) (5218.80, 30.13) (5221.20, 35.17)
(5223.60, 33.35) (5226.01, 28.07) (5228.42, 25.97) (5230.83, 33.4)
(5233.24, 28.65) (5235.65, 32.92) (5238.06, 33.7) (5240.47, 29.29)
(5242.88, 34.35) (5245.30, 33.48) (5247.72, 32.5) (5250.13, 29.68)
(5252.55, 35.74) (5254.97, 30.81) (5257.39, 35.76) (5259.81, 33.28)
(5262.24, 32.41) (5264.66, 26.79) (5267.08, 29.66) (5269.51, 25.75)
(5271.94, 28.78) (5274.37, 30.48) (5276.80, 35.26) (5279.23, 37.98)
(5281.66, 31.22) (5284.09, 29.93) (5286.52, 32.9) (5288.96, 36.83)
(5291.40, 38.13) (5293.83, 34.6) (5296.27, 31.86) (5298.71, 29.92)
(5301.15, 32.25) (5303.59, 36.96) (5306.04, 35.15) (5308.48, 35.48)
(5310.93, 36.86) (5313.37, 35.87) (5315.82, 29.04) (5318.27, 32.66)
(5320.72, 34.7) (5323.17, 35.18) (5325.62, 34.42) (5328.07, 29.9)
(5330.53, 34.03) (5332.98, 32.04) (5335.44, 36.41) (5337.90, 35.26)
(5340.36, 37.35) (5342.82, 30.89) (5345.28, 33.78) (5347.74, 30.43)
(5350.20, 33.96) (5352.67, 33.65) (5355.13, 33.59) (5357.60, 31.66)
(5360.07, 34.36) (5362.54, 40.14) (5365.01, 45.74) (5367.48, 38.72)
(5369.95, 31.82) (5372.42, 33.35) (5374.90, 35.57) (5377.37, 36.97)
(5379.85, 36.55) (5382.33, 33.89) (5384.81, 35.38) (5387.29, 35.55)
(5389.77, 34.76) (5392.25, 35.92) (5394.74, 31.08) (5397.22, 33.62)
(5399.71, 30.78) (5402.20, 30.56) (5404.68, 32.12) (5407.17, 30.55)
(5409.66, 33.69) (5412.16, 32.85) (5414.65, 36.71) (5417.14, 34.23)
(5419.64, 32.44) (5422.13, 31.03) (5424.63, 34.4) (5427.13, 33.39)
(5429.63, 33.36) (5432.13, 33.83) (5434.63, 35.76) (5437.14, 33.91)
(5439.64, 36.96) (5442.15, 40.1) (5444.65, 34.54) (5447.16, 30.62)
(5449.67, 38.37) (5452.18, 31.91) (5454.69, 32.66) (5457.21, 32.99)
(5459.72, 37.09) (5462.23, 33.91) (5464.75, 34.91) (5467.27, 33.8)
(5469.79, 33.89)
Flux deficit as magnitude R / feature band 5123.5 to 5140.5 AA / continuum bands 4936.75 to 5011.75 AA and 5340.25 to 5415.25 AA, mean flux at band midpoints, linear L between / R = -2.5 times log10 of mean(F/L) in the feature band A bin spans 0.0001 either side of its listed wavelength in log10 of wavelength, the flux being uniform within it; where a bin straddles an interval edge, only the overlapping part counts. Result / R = 0.13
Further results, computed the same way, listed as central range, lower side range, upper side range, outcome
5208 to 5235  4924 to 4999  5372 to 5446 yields 0.155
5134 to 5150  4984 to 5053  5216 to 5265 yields 0.067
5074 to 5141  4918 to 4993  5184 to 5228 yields 0.026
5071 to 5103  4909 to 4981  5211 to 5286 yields 0.138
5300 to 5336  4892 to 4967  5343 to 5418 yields 0.006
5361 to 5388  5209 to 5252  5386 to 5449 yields -0.114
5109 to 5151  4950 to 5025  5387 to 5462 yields 0.064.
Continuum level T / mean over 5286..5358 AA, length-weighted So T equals 33.9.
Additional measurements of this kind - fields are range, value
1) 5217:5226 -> 32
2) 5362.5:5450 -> 34.6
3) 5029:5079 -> 30.7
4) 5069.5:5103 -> 28.8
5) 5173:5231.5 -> 28.7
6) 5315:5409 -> 34.1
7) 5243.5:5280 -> 31.8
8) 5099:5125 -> 31.3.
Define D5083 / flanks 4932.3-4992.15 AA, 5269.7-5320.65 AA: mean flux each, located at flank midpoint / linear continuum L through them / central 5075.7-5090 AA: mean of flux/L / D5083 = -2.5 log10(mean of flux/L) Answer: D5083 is 0.208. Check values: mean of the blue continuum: 33.2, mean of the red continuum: 33.5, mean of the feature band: 27.5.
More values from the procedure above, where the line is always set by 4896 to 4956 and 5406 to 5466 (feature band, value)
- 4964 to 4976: -0.09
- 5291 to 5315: -0.02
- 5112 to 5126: -0.02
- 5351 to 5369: -0.08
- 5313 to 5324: 0.02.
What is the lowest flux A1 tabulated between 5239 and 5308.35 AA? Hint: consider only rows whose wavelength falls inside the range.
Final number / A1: 25.75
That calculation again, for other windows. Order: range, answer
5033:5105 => 24.11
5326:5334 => 29.9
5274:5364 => 29.04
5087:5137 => 24.93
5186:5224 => 21.56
